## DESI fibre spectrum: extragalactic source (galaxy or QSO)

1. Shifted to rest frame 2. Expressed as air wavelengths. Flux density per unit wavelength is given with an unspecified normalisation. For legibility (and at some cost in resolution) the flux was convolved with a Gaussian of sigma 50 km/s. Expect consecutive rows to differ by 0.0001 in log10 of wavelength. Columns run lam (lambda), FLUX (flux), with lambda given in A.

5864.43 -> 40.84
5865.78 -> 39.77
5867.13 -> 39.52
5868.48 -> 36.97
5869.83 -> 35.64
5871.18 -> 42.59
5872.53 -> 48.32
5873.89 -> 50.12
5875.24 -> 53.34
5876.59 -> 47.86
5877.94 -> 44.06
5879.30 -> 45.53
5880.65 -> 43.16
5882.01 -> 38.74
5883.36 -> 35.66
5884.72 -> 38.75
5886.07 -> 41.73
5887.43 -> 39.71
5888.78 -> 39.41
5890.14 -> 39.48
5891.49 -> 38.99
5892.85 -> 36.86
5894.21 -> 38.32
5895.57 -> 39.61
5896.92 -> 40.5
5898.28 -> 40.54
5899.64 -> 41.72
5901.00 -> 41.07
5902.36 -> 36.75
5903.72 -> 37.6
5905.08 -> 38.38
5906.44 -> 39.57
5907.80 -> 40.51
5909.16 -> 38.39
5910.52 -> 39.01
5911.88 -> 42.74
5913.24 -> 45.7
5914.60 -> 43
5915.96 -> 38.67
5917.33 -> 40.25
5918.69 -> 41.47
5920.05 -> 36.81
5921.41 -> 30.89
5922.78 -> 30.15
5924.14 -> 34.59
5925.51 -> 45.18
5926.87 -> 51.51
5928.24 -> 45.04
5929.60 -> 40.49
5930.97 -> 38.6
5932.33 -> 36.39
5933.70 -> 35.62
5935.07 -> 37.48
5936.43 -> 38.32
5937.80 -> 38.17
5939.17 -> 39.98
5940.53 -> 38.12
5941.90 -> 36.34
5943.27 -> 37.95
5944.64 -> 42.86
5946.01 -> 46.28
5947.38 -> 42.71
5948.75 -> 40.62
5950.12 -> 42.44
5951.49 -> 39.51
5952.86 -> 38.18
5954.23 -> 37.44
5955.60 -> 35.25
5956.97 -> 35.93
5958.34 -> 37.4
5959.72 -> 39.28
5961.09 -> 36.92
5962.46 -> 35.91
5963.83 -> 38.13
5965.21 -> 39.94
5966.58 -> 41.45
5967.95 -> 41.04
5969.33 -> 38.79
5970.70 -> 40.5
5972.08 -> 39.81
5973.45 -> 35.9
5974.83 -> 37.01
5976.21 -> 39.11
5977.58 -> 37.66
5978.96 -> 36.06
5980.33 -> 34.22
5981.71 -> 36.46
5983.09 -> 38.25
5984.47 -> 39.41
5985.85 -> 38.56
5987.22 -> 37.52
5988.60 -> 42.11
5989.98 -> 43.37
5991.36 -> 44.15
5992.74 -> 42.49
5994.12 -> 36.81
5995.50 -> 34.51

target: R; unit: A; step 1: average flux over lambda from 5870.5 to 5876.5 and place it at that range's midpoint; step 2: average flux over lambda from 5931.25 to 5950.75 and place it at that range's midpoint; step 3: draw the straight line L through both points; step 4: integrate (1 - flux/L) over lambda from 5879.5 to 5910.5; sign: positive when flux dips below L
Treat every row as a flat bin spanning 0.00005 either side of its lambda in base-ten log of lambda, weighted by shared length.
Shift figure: 4.2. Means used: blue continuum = 48.5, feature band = 39.4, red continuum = 39.5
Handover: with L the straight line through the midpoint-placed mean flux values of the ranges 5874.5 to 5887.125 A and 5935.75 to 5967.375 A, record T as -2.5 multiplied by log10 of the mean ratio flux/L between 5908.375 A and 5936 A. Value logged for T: 0.03 mag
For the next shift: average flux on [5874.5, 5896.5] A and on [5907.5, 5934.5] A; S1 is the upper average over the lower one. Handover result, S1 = 0.96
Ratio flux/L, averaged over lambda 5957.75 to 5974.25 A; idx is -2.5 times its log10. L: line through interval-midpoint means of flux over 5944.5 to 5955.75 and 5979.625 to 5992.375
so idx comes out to 0.04 mag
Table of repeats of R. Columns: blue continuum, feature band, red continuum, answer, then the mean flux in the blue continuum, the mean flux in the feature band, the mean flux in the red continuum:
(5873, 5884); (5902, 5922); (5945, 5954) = 1.8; 44.9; 39.4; 41.5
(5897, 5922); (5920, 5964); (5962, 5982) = 0.1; 39.7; 38.8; 38.2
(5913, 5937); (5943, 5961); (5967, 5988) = -0.4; 39.3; 39.6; 38.1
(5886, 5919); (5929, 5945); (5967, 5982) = 0.3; 39.9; 38.3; 38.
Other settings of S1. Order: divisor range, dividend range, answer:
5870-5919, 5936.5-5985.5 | 0.94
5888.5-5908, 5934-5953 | 1.02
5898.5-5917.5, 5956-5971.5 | 0.96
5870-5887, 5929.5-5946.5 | 0.89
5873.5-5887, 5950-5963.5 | 0.86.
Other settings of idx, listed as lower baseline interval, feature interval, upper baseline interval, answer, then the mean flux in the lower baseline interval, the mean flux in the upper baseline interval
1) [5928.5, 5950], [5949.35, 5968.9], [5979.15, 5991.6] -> 0.023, 39.5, 39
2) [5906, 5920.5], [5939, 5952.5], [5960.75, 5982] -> -0.039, 40.6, 38.1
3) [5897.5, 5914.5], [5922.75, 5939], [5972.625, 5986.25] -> -0.012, 40.3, 37.3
